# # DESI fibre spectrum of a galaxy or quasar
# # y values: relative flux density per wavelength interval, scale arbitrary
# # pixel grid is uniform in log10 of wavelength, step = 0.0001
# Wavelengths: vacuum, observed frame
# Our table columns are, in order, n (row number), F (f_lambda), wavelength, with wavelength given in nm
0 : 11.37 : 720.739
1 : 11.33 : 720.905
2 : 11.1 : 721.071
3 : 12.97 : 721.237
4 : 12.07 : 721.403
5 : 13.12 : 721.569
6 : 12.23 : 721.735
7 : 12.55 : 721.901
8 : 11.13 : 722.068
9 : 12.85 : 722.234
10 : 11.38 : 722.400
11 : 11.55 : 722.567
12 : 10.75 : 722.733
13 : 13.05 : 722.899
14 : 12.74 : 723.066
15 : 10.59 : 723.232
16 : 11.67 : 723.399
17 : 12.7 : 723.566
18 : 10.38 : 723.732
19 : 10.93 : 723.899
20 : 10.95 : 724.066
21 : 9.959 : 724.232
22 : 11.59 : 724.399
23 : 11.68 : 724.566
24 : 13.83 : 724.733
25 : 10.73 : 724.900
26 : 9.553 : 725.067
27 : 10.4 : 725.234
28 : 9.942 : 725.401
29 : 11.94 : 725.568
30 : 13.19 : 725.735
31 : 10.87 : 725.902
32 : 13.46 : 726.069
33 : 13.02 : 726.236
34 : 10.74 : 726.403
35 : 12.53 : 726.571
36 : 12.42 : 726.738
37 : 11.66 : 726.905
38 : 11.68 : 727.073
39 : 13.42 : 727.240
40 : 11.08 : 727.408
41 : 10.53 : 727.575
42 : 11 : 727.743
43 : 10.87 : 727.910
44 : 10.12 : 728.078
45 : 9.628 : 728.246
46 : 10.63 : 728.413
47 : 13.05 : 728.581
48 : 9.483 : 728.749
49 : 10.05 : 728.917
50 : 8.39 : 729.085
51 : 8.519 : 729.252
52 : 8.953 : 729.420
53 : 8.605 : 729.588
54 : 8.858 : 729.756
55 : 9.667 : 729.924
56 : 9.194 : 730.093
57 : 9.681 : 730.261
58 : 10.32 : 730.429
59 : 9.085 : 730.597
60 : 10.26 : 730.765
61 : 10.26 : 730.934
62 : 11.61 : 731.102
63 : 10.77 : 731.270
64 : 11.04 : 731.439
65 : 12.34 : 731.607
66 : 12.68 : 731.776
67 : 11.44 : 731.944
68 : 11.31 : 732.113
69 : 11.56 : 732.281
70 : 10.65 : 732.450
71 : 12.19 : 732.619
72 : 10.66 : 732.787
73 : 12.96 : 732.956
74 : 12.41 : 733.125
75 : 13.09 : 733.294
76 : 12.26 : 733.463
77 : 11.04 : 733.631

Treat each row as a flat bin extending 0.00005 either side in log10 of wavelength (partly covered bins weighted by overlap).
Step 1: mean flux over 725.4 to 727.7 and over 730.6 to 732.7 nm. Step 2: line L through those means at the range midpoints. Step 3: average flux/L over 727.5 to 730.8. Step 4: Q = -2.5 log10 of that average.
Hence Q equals 0.18 mag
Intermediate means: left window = 11.9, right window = 11.3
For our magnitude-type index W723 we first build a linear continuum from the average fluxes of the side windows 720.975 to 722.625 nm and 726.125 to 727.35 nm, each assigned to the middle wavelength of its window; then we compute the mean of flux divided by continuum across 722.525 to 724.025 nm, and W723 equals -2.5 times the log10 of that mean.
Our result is 0.05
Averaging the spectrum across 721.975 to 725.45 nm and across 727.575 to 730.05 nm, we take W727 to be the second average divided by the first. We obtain 0.9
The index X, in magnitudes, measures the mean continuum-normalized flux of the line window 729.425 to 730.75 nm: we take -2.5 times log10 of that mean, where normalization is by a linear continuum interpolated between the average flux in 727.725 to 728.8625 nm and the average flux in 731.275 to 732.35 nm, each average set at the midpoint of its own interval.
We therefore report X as 0.19 mag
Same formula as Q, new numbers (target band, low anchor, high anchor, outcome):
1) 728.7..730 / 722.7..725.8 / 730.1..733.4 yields 0.24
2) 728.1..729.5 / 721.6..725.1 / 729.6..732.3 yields 0.11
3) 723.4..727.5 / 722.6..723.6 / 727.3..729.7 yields -0.05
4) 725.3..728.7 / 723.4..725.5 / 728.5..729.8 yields -0.13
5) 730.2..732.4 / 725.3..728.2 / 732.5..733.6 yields 0.10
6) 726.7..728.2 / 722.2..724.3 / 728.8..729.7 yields -0.17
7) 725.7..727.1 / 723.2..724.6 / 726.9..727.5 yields -0.03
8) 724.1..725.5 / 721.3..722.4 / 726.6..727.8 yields 0.10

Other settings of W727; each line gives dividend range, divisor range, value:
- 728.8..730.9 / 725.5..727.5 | 0.77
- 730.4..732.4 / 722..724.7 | 0.96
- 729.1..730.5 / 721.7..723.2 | 0.77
